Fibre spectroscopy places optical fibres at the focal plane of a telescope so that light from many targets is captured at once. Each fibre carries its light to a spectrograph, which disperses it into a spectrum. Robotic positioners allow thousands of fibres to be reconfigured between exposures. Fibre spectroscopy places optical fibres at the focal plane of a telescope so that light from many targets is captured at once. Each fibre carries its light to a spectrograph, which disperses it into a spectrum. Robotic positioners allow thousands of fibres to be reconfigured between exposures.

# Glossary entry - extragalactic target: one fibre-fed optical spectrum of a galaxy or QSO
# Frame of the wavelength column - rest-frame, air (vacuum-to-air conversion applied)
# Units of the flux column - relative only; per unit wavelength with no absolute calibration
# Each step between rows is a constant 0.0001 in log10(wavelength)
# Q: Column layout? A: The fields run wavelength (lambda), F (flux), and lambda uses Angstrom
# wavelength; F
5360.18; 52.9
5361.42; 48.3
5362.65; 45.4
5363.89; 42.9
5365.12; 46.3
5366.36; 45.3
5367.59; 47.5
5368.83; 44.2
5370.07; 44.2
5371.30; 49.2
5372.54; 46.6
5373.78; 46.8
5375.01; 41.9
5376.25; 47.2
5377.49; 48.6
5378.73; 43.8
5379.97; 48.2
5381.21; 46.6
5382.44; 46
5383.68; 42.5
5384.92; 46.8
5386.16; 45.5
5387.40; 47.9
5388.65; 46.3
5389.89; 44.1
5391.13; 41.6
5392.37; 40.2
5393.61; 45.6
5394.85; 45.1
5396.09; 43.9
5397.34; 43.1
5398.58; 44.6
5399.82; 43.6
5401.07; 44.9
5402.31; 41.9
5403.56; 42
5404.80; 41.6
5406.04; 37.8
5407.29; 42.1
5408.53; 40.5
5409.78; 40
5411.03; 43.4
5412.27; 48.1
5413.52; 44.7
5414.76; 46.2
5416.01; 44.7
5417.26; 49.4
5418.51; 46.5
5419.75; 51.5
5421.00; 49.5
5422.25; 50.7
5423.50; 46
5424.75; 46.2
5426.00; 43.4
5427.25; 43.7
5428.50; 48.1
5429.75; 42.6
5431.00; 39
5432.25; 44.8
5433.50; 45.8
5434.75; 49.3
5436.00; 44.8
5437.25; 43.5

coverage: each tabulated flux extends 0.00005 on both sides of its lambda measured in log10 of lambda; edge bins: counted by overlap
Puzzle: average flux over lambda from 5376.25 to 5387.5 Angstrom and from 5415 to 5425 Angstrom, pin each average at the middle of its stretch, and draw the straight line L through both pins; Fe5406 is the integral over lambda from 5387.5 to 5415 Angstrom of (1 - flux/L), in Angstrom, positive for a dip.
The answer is 2.2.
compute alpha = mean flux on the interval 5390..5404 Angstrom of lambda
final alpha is 43.4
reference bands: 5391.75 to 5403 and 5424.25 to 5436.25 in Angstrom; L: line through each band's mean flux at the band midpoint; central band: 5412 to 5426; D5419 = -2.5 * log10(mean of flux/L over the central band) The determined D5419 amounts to -0.07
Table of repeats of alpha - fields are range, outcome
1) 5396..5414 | 42.7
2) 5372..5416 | 44.3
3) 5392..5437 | 44.6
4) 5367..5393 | 45.5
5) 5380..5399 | 44.8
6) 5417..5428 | 47.4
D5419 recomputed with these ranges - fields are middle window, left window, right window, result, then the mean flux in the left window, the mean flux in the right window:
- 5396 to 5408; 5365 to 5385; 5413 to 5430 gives 0.10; 46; 46.8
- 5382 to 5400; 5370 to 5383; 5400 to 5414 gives 0.00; 46.4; 42.5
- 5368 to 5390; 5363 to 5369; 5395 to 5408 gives -0.04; 45.3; 42.6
